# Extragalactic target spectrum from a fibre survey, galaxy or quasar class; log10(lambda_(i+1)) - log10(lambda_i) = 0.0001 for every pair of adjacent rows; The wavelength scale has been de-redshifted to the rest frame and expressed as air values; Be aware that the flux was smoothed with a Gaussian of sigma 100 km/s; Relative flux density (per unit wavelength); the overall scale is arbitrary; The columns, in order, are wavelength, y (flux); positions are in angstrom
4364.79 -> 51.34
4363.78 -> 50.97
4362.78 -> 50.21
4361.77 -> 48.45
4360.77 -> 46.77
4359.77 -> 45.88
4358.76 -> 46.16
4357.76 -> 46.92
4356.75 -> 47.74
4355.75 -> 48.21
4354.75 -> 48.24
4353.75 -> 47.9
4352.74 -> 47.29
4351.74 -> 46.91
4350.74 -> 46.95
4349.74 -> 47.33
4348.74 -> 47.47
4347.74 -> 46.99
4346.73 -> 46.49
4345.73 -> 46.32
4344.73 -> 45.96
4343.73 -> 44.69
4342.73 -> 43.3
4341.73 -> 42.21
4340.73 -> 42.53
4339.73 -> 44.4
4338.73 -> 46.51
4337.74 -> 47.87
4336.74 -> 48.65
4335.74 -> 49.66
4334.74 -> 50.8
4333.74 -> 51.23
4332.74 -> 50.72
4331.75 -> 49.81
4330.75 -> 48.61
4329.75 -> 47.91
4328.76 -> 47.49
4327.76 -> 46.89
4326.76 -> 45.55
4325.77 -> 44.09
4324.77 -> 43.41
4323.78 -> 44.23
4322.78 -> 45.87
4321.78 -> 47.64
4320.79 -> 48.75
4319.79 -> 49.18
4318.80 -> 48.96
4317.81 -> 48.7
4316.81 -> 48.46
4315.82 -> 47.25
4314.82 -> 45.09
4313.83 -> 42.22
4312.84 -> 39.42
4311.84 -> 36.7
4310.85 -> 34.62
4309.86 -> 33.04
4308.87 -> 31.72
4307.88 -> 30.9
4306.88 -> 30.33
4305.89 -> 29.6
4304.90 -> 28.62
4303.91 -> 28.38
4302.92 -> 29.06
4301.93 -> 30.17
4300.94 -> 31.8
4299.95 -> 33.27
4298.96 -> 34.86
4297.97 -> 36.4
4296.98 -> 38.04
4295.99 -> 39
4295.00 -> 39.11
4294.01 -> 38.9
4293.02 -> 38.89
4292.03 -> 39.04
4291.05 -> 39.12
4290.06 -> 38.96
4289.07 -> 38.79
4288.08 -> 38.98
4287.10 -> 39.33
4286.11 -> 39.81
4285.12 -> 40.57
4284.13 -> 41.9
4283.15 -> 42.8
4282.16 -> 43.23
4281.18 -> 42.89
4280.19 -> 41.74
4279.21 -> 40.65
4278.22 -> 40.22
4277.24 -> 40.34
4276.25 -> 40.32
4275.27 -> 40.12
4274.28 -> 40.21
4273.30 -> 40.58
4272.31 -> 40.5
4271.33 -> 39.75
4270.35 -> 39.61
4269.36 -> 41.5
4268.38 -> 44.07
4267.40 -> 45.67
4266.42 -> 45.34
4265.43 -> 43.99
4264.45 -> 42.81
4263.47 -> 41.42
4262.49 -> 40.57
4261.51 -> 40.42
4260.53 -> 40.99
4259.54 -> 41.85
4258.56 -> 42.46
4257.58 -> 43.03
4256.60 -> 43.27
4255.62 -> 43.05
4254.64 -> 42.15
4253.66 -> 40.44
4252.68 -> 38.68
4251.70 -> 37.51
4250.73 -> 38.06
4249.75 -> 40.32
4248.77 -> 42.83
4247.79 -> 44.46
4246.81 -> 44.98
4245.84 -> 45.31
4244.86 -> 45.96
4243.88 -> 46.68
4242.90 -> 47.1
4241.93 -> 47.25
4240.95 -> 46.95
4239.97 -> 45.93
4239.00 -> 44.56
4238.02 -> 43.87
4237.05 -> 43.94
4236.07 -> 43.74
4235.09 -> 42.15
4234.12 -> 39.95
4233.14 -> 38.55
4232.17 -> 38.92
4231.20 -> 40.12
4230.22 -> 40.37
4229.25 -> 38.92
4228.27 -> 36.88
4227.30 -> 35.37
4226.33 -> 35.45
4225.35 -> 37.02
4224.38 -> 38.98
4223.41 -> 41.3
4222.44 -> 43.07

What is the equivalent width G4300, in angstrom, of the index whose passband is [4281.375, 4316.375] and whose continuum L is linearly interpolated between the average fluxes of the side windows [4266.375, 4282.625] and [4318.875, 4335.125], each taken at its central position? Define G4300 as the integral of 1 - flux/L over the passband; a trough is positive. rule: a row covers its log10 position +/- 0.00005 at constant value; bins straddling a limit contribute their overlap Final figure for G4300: 5.8 angstrom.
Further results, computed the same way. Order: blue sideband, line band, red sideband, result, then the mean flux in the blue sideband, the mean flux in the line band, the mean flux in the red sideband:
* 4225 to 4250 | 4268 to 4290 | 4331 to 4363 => 1.7 angstrom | 42.3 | 40.8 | 47.2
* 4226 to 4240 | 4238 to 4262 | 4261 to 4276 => -1.2 angstrom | 40.5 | 43.1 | 41.8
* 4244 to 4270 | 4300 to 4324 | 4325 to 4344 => 3.7 angstrom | 42.4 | 38.6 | 47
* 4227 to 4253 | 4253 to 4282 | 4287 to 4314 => -2.0 angstrom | 42.3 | 41.7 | 35.2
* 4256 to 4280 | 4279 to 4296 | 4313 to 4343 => 1.2 angstrom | 41.7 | 40.2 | 46.9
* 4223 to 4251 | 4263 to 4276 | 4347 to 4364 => 0.5 angstrom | 42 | 41.9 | 47.6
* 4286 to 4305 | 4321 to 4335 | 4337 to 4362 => -1.7 angstrom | 36.1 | 47.4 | 46.4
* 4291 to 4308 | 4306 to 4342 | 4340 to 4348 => -3.9 angstrom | 34.1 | 44.3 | 44.7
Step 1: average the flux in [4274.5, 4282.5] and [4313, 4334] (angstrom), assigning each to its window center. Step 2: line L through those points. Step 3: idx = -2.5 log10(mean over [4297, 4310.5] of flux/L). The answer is 0.37 mag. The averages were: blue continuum 41.1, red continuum 47.1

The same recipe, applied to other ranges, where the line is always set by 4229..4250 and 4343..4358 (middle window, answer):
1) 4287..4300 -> 0.18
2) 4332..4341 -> -0.04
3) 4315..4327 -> -0.02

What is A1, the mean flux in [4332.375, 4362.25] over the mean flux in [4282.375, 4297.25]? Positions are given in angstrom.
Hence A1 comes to 1.19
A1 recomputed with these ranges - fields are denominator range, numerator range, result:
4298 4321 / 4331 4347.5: 1.26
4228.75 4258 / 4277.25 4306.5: 0.88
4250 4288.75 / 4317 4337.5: 1.16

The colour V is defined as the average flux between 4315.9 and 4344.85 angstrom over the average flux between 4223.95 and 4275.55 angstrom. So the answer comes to 1.13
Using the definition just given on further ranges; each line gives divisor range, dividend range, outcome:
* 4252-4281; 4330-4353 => 1.13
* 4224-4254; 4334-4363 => 1.12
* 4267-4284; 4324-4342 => 1.14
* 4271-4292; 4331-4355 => 1.16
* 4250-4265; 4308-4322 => 1.04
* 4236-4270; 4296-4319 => 0.84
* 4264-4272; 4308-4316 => 0.89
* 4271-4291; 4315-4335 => 1.18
